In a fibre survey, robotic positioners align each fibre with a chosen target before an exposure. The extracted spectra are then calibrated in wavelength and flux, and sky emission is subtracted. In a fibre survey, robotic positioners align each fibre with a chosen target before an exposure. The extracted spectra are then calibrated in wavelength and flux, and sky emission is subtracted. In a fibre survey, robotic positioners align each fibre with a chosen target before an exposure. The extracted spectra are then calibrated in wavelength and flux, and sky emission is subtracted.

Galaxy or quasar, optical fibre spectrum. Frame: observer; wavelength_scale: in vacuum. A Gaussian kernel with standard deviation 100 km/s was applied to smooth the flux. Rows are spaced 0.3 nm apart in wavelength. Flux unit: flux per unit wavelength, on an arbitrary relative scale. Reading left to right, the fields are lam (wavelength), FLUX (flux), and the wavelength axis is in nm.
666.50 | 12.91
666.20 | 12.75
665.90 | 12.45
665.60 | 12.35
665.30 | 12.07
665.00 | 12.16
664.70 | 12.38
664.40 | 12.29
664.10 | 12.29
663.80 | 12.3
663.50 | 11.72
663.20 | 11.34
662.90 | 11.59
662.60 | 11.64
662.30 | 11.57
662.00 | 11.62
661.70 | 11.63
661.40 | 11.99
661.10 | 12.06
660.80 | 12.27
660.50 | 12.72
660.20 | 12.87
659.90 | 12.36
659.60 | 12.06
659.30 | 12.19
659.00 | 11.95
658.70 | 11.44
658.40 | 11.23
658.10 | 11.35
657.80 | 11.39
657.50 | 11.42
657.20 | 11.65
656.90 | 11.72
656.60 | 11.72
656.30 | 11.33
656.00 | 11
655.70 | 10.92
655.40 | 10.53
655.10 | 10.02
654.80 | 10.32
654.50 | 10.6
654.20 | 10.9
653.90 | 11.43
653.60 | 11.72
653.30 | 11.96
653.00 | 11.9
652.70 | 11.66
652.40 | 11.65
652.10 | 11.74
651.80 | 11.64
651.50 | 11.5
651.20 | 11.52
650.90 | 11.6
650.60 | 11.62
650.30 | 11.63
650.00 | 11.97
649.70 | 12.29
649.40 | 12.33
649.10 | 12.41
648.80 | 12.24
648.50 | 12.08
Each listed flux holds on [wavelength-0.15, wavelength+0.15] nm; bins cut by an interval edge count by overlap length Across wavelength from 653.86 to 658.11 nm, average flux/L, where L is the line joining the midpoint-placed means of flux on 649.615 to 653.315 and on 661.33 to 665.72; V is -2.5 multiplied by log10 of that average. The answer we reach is 0.07 mag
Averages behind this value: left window 11.7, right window 11.9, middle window 11.1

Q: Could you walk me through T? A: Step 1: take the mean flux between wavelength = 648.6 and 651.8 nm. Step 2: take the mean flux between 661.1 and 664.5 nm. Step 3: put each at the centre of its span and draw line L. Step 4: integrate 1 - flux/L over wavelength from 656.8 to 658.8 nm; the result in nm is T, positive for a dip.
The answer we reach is 0.07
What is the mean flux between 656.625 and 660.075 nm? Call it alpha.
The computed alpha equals 11.7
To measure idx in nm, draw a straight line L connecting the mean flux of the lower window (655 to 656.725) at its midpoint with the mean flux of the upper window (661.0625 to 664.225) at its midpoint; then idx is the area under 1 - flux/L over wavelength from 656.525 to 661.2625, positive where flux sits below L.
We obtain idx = -0.246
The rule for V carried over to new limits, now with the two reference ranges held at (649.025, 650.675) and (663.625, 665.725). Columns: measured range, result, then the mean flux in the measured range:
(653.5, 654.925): 0.11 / 11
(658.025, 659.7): 0.04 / 11.7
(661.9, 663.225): 0.06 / 11.6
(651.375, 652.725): 0.04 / 11.6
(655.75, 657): 0.07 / 11.4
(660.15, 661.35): -0.02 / 12.4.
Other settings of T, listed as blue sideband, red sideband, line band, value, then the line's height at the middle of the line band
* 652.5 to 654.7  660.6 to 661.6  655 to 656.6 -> 0.10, 11.6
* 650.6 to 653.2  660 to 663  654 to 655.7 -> 0.18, 11.8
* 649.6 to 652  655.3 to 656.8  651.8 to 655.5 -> 0.06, 11.4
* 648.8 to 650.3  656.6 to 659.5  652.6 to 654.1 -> 0.03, 11.9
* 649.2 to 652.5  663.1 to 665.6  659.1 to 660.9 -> -0.06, 12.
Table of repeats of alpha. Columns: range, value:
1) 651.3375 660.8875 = 11.5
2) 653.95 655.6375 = 10.6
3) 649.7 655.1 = 11.5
